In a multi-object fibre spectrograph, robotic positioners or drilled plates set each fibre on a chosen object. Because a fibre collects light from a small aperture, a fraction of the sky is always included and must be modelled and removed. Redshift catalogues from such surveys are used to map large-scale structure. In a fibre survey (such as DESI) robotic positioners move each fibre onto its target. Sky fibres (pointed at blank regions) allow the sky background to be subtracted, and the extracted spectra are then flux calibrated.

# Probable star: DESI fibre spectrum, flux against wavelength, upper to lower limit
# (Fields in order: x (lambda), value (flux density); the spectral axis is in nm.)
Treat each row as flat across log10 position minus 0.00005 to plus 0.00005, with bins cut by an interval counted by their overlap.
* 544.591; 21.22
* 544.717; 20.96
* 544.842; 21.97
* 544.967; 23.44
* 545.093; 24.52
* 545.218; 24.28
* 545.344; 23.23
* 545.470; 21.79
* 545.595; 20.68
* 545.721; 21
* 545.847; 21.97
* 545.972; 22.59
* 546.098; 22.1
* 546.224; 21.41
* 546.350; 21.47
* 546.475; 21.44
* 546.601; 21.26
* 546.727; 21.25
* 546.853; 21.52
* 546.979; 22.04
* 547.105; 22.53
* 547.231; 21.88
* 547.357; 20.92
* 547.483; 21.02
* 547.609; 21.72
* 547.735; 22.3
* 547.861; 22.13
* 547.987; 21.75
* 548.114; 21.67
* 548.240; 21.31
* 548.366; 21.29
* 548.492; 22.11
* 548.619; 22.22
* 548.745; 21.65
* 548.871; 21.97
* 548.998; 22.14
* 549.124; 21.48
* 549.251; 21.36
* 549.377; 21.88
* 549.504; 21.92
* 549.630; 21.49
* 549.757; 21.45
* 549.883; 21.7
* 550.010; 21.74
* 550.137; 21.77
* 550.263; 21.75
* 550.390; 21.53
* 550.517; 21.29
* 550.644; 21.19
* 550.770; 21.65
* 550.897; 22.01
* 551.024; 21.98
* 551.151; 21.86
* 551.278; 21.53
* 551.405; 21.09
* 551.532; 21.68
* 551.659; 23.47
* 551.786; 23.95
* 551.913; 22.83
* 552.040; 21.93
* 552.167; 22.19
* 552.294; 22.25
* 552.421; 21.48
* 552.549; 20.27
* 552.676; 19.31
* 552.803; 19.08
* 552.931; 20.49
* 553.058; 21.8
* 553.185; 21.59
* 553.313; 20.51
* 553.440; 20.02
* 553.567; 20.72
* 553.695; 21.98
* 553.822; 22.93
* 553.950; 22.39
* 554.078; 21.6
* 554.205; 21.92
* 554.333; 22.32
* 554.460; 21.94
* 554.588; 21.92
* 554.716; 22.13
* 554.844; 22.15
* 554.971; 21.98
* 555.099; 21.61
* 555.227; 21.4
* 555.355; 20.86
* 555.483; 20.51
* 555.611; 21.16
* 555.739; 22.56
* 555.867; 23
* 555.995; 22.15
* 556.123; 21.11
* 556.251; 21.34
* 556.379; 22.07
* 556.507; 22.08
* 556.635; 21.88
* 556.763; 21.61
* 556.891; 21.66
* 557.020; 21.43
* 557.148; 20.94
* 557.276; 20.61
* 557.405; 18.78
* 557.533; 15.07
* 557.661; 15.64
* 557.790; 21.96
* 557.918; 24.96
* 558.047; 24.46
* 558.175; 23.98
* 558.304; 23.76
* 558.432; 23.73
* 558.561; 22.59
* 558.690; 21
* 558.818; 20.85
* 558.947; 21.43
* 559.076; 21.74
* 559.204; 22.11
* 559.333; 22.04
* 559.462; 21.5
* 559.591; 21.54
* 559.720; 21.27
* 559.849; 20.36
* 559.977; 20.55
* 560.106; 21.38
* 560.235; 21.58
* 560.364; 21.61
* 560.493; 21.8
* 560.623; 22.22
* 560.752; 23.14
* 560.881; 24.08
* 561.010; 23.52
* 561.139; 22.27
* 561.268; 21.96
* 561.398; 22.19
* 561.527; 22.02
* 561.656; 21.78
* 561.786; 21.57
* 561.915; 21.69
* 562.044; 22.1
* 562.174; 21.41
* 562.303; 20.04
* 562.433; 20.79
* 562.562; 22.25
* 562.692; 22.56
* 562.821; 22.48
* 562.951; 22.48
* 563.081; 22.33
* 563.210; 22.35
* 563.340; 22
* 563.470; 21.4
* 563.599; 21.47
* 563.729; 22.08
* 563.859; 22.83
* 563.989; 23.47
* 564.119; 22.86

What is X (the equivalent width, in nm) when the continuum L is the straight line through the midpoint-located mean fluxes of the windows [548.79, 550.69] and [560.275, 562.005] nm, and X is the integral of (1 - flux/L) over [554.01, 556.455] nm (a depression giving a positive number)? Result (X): 0.02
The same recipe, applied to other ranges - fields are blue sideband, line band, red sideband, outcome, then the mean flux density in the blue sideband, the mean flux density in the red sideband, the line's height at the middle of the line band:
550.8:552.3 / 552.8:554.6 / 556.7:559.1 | 0.04 nm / 22.2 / 21.4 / 21.9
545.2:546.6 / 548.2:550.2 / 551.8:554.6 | 0.00 nm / 21.9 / 21.5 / 21.7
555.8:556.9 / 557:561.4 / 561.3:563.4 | 0.05 nm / 21.9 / 21.9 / 21.9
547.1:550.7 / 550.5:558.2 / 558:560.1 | 0.13 nm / 21.7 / 22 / 21.9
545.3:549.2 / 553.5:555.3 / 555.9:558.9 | -0.03 nm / 21.7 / 21.5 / 21.6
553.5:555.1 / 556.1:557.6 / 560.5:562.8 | 0.09 nm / 22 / 22.1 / 22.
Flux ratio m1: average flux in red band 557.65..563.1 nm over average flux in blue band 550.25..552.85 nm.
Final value 1.02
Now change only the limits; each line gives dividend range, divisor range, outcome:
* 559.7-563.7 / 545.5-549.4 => 1.01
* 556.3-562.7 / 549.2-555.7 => 1.00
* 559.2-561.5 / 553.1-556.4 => 1.01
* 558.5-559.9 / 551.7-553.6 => 1.01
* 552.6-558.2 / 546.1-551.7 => 0.98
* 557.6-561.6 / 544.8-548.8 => 1.00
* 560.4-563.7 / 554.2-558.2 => 1.03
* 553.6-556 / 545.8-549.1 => 1.01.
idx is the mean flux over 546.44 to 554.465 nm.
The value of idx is 21.6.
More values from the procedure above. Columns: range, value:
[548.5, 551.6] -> 21.7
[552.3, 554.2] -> 21.1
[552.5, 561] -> 21.5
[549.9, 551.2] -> 21.7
